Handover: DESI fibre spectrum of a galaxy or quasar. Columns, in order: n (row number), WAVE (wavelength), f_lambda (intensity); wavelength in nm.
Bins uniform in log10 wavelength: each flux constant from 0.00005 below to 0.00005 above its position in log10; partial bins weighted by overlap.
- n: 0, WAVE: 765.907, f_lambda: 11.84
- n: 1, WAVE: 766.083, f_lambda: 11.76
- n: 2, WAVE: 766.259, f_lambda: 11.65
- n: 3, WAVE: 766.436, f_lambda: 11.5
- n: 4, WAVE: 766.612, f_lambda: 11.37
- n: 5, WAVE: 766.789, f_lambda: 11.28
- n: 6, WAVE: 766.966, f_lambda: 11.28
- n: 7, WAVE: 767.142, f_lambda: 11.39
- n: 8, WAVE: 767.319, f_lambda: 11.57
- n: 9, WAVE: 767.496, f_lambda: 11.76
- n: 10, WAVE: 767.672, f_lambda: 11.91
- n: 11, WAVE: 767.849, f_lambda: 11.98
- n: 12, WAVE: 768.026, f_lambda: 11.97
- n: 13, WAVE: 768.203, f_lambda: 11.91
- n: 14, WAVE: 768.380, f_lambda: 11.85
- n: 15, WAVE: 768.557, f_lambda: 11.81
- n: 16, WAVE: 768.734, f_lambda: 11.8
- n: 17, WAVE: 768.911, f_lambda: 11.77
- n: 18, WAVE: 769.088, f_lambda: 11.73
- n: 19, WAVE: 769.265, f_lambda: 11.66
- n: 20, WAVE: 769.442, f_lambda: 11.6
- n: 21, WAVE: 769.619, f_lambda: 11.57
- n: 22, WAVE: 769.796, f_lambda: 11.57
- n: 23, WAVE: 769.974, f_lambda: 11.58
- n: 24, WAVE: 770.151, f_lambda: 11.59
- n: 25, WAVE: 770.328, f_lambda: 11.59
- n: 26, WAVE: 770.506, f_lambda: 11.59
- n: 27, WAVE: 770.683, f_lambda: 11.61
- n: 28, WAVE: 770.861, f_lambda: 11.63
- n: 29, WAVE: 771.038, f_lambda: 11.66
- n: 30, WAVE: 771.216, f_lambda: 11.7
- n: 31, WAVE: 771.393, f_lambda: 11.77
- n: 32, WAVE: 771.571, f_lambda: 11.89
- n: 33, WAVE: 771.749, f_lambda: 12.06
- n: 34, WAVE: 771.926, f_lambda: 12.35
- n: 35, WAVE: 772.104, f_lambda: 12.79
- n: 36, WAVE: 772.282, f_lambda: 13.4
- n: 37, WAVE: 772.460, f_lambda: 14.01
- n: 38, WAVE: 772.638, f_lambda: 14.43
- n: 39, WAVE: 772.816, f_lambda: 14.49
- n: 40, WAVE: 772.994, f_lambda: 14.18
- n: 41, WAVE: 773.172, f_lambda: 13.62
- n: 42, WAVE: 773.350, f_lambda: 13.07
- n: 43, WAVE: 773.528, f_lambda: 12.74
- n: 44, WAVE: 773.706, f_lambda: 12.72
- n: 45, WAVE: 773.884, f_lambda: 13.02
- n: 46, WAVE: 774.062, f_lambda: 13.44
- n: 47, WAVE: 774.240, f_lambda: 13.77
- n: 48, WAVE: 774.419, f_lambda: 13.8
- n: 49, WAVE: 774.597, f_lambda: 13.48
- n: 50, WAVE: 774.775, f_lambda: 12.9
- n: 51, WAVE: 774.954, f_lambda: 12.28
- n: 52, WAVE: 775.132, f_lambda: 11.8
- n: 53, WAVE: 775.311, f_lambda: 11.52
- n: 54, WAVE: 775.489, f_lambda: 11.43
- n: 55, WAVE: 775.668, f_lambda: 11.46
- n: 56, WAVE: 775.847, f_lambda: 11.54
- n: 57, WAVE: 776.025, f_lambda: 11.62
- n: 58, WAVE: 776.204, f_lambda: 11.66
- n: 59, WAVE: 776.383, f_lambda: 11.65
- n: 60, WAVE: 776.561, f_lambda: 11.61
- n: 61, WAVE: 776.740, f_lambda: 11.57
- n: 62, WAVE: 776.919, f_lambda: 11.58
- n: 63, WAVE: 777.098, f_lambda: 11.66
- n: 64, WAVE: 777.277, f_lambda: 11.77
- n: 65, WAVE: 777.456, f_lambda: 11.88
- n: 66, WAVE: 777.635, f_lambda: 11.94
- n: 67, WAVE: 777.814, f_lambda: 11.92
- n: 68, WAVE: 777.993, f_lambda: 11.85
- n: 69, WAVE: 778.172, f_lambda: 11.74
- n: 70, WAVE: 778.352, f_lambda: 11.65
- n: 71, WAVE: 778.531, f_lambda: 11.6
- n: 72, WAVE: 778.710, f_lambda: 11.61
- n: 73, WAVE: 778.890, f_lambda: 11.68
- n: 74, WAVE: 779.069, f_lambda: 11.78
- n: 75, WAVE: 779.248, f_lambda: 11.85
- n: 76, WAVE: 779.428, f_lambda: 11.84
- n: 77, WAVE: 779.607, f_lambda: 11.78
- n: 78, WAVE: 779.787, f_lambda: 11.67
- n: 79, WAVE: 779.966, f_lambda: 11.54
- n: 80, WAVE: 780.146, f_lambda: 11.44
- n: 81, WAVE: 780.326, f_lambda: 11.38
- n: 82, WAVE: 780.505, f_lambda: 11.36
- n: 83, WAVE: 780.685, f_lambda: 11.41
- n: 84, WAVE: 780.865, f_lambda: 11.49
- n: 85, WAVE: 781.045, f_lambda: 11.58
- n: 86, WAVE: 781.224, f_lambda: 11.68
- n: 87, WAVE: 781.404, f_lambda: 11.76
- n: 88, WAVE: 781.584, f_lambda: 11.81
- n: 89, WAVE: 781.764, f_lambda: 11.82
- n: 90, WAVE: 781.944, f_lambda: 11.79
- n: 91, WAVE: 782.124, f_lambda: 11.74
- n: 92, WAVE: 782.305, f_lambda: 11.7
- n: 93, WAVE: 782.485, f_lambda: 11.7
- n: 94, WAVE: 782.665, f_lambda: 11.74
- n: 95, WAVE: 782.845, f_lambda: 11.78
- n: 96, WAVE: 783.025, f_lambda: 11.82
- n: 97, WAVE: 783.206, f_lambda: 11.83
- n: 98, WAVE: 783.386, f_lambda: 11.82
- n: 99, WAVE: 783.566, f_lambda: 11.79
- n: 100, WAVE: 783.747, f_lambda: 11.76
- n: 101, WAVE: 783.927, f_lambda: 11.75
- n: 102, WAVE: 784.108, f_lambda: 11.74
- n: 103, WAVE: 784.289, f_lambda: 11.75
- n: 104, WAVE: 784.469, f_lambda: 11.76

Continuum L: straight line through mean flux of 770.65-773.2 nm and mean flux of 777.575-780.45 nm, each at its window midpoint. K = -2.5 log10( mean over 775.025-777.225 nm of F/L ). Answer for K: 0.05 mag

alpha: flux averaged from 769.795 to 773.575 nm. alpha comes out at 12.5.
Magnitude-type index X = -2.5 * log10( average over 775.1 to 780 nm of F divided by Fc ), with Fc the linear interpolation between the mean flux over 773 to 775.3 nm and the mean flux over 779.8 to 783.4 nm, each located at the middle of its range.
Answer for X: 0.06 mag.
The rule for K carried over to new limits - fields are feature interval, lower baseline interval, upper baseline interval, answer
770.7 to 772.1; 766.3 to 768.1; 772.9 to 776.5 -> 0.022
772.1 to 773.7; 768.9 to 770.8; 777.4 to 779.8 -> -0.169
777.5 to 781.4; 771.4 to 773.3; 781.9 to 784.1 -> 0.054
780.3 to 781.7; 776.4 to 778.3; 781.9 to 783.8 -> 0.017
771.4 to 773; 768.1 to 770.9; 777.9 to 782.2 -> -0.130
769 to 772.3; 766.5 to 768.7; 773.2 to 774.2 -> 0.050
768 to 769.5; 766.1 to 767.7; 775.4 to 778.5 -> -0.022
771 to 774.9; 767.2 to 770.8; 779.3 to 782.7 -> -0.121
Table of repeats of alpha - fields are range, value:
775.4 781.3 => 11.6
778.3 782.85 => 11.7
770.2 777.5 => 12.4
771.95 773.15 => 13.8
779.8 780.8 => 11.4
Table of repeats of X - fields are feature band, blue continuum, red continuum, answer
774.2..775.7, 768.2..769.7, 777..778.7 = -0.07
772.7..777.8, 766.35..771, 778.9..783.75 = -0.07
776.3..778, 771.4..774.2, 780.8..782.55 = 0.06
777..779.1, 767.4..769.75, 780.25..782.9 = -0.01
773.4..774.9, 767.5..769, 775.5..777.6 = -0.13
